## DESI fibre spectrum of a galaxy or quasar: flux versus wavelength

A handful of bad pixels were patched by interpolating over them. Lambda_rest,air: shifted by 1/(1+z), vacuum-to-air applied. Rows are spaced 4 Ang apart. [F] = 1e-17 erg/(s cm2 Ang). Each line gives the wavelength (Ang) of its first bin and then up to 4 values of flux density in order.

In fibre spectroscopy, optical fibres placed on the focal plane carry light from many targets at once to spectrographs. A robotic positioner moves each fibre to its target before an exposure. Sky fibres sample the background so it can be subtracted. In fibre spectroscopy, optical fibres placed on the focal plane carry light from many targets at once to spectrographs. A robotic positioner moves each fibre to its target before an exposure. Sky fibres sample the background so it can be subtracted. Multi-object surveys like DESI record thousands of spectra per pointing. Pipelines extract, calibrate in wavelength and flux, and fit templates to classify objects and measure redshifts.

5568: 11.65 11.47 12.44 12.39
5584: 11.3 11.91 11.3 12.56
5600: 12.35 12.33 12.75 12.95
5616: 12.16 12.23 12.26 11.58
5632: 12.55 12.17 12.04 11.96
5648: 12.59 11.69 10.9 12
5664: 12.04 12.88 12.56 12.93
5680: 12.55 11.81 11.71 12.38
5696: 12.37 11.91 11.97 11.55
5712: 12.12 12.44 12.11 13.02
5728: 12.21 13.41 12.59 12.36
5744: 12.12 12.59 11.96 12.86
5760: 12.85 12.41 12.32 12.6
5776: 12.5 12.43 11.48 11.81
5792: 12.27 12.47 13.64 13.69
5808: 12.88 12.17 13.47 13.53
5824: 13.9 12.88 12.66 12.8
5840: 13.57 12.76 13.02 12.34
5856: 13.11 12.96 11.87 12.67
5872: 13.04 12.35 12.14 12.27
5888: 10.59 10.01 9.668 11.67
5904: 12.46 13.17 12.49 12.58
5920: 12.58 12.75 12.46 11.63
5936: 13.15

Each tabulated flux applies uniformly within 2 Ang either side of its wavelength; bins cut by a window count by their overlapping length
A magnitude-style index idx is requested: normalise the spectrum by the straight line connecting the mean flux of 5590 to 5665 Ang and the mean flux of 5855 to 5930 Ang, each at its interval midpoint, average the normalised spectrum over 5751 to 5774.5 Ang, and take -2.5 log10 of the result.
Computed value -0.03 mag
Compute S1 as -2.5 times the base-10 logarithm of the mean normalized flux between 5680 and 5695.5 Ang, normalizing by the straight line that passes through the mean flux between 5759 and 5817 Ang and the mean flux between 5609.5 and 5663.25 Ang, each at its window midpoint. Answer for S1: 0.02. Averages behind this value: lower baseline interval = 12.1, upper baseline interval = 12.6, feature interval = 12.1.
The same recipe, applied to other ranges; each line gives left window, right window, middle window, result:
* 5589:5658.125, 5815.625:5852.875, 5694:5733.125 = 0.023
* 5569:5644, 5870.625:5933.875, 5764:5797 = -0.017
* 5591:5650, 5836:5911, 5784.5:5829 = -0.060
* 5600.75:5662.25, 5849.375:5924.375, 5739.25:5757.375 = -0.019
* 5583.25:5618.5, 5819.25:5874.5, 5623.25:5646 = 0.020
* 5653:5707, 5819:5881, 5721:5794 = 0.003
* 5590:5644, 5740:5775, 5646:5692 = 0.014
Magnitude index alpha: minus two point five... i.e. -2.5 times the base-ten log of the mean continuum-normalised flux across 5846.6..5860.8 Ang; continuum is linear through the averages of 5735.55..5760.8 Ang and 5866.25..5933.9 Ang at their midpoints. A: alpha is -0.06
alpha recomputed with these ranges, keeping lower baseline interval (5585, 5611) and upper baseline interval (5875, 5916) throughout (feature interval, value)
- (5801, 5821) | -0.11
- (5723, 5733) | -0.07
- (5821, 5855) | -0.11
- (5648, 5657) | 0.04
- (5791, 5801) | -0.08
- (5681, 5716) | 0.00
